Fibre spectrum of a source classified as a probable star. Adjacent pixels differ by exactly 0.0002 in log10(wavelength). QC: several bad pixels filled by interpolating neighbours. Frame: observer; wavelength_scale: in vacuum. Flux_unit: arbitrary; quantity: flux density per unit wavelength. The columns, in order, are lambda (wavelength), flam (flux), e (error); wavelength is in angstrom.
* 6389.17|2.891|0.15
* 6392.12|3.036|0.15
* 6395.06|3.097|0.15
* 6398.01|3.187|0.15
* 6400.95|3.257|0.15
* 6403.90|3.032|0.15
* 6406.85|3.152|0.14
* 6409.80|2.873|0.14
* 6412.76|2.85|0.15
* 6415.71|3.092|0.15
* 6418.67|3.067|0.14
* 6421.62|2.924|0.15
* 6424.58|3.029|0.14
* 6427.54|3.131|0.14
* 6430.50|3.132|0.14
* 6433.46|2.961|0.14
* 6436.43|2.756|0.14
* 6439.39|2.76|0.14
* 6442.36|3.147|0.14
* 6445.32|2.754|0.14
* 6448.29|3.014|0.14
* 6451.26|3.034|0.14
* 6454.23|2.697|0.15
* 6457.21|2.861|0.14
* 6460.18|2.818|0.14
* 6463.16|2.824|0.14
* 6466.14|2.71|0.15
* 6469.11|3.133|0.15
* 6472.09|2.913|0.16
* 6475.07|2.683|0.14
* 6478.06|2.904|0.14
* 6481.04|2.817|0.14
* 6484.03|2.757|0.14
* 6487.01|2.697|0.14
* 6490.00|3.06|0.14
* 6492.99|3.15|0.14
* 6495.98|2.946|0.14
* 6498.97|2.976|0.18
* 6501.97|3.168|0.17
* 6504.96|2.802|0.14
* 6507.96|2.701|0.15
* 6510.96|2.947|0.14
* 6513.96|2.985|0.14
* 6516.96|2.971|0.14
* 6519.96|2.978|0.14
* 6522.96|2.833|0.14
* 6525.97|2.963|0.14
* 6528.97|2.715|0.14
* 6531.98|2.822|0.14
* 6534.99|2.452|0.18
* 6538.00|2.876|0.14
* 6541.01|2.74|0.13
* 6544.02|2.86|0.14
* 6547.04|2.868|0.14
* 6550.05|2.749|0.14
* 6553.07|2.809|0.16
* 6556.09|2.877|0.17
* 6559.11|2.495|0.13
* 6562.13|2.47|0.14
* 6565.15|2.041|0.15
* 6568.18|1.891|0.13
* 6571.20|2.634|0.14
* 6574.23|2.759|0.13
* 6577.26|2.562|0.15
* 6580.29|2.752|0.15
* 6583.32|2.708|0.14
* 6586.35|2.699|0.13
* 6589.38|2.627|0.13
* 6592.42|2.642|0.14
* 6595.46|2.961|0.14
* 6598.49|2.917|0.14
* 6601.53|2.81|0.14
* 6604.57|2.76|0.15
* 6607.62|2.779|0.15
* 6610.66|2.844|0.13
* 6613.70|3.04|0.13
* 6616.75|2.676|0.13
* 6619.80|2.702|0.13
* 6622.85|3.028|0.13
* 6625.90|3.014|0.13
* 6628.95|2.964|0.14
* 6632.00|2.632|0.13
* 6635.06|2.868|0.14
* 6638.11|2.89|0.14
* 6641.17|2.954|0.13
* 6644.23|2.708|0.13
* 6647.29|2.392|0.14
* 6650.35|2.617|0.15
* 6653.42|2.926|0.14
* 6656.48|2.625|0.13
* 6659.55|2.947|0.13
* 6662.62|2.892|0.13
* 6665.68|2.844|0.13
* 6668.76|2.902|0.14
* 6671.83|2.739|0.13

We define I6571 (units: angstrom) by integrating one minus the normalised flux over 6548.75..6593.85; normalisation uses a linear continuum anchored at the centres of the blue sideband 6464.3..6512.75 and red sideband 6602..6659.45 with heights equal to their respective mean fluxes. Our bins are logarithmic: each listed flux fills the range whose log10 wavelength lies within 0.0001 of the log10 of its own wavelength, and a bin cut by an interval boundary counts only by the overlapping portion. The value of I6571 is 4.2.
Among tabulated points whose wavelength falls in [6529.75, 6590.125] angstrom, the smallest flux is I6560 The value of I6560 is 1.891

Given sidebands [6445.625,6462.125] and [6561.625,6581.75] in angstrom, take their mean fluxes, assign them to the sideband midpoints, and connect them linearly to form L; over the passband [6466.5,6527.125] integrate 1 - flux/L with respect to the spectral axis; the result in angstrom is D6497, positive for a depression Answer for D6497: -4.5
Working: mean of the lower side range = 2.87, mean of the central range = 2.92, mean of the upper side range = 2.44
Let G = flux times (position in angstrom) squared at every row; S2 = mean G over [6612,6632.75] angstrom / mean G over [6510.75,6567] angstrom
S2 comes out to 1.1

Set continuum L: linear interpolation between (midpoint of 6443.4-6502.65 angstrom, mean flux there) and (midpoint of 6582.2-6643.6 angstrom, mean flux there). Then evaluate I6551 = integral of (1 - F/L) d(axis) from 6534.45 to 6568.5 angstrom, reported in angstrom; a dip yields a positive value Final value 2.8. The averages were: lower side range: 2.89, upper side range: 2.83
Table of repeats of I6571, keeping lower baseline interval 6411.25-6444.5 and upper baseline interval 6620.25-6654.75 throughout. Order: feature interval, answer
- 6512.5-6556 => 1.0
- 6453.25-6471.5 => 0.7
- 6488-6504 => -0.6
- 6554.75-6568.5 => 2.3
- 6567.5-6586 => 1.8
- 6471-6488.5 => 0.9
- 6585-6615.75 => 0.4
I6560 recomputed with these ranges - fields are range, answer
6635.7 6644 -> 2.89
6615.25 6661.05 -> 2.392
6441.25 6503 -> 2.683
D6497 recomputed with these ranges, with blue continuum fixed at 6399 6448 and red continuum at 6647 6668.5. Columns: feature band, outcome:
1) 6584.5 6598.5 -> 0.4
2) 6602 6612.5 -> 0.1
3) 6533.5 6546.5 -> 0.7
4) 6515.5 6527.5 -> -0.1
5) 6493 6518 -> -0.2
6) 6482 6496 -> 0.1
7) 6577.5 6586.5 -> 0.5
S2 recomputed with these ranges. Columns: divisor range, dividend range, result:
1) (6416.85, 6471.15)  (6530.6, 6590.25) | 0.93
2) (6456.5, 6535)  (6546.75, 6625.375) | 0.96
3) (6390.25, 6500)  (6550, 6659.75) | 0.97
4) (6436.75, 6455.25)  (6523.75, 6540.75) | 0.98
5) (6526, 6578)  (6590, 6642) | 1.10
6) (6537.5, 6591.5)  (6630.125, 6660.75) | 1.07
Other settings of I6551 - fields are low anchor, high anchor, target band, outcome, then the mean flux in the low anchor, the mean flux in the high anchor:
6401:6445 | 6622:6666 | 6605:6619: 0.1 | 3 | 2.82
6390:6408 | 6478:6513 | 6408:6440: 1.0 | 3.12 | 2.91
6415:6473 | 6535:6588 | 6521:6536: -0.3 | 2.94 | 2.63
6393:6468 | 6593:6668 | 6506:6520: 0.0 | 2.97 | 2.82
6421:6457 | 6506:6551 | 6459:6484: 0.5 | 2.94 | 2.83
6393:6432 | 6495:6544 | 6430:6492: 2.0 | 3.06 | 2.87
